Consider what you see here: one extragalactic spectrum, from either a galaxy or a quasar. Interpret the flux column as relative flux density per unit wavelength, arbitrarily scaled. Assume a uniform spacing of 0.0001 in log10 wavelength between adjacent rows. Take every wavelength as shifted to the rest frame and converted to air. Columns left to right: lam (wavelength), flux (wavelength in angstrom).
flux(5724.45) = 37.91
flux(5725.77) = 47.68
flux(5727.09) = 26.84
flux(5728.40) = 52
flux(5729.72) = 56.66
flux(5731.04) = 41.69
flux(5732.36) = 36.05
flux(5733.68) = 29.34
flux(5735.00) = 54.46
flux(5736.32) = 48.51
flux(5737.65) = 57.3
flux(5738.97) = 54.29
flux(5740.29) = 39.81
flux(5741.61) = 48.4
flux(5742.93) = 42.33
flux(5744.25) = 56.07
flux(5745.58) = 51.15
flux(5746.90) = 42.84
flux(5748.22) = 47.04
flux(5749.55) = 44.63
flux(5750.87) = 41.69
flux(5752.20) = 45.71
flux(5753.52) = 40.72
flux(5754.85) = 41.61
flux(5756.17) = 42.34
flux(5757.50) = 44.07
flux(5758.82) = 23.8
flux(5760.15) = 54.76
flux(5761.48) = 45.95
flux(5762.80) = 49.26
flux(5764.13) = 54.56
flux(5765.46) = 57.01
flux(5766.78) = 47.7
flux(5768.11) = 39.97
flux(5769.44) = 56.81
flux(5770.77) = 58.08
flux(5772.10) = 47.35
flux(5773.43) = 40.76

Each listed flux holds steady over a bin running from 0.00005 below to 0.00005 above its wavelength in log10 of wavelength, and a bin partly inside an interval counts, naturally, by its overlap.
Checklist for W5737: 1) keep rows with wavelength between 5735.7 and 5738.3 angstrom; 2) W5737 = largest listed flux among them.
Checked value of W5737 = 57.3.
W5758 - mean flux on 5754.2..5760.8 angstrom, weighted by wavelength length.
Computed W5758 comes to 41.3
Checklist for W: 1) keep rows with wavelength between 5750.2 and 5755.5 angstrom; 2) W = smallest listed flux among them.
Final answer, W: 40.72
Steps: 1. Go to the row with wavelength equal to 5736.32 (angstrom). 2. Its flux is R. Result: 48.51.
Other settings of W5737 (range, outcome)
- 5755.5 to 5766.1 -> 57.01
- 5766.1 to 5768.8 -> 47.7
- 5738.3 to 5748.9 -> 56.07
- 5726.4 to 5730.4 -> 56.66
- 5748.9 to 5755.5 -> 45.71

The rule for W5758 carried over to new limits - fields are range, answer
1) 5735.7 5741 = 49.9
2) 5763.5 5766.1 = 55.7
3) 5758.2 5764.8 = 45.8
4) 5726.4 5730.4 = 45.2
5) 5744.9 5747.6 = 47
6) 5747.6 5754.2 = 43.9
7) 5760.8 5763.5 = 47.7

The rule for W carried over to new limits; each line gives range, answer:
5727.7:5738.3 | 29.34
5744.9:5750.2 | 42.84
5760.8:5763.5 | 45.95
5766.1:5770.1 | 39.97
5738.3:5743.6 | 39.81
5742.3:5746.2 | 42.33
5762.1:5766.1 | 49.26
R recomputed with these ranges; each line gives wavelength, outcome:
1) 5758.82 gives 23.8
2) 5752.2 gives 45.71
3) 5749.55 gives 44.63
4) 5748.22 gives 47.04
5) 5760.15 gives 54.76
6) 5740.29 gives 39.81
